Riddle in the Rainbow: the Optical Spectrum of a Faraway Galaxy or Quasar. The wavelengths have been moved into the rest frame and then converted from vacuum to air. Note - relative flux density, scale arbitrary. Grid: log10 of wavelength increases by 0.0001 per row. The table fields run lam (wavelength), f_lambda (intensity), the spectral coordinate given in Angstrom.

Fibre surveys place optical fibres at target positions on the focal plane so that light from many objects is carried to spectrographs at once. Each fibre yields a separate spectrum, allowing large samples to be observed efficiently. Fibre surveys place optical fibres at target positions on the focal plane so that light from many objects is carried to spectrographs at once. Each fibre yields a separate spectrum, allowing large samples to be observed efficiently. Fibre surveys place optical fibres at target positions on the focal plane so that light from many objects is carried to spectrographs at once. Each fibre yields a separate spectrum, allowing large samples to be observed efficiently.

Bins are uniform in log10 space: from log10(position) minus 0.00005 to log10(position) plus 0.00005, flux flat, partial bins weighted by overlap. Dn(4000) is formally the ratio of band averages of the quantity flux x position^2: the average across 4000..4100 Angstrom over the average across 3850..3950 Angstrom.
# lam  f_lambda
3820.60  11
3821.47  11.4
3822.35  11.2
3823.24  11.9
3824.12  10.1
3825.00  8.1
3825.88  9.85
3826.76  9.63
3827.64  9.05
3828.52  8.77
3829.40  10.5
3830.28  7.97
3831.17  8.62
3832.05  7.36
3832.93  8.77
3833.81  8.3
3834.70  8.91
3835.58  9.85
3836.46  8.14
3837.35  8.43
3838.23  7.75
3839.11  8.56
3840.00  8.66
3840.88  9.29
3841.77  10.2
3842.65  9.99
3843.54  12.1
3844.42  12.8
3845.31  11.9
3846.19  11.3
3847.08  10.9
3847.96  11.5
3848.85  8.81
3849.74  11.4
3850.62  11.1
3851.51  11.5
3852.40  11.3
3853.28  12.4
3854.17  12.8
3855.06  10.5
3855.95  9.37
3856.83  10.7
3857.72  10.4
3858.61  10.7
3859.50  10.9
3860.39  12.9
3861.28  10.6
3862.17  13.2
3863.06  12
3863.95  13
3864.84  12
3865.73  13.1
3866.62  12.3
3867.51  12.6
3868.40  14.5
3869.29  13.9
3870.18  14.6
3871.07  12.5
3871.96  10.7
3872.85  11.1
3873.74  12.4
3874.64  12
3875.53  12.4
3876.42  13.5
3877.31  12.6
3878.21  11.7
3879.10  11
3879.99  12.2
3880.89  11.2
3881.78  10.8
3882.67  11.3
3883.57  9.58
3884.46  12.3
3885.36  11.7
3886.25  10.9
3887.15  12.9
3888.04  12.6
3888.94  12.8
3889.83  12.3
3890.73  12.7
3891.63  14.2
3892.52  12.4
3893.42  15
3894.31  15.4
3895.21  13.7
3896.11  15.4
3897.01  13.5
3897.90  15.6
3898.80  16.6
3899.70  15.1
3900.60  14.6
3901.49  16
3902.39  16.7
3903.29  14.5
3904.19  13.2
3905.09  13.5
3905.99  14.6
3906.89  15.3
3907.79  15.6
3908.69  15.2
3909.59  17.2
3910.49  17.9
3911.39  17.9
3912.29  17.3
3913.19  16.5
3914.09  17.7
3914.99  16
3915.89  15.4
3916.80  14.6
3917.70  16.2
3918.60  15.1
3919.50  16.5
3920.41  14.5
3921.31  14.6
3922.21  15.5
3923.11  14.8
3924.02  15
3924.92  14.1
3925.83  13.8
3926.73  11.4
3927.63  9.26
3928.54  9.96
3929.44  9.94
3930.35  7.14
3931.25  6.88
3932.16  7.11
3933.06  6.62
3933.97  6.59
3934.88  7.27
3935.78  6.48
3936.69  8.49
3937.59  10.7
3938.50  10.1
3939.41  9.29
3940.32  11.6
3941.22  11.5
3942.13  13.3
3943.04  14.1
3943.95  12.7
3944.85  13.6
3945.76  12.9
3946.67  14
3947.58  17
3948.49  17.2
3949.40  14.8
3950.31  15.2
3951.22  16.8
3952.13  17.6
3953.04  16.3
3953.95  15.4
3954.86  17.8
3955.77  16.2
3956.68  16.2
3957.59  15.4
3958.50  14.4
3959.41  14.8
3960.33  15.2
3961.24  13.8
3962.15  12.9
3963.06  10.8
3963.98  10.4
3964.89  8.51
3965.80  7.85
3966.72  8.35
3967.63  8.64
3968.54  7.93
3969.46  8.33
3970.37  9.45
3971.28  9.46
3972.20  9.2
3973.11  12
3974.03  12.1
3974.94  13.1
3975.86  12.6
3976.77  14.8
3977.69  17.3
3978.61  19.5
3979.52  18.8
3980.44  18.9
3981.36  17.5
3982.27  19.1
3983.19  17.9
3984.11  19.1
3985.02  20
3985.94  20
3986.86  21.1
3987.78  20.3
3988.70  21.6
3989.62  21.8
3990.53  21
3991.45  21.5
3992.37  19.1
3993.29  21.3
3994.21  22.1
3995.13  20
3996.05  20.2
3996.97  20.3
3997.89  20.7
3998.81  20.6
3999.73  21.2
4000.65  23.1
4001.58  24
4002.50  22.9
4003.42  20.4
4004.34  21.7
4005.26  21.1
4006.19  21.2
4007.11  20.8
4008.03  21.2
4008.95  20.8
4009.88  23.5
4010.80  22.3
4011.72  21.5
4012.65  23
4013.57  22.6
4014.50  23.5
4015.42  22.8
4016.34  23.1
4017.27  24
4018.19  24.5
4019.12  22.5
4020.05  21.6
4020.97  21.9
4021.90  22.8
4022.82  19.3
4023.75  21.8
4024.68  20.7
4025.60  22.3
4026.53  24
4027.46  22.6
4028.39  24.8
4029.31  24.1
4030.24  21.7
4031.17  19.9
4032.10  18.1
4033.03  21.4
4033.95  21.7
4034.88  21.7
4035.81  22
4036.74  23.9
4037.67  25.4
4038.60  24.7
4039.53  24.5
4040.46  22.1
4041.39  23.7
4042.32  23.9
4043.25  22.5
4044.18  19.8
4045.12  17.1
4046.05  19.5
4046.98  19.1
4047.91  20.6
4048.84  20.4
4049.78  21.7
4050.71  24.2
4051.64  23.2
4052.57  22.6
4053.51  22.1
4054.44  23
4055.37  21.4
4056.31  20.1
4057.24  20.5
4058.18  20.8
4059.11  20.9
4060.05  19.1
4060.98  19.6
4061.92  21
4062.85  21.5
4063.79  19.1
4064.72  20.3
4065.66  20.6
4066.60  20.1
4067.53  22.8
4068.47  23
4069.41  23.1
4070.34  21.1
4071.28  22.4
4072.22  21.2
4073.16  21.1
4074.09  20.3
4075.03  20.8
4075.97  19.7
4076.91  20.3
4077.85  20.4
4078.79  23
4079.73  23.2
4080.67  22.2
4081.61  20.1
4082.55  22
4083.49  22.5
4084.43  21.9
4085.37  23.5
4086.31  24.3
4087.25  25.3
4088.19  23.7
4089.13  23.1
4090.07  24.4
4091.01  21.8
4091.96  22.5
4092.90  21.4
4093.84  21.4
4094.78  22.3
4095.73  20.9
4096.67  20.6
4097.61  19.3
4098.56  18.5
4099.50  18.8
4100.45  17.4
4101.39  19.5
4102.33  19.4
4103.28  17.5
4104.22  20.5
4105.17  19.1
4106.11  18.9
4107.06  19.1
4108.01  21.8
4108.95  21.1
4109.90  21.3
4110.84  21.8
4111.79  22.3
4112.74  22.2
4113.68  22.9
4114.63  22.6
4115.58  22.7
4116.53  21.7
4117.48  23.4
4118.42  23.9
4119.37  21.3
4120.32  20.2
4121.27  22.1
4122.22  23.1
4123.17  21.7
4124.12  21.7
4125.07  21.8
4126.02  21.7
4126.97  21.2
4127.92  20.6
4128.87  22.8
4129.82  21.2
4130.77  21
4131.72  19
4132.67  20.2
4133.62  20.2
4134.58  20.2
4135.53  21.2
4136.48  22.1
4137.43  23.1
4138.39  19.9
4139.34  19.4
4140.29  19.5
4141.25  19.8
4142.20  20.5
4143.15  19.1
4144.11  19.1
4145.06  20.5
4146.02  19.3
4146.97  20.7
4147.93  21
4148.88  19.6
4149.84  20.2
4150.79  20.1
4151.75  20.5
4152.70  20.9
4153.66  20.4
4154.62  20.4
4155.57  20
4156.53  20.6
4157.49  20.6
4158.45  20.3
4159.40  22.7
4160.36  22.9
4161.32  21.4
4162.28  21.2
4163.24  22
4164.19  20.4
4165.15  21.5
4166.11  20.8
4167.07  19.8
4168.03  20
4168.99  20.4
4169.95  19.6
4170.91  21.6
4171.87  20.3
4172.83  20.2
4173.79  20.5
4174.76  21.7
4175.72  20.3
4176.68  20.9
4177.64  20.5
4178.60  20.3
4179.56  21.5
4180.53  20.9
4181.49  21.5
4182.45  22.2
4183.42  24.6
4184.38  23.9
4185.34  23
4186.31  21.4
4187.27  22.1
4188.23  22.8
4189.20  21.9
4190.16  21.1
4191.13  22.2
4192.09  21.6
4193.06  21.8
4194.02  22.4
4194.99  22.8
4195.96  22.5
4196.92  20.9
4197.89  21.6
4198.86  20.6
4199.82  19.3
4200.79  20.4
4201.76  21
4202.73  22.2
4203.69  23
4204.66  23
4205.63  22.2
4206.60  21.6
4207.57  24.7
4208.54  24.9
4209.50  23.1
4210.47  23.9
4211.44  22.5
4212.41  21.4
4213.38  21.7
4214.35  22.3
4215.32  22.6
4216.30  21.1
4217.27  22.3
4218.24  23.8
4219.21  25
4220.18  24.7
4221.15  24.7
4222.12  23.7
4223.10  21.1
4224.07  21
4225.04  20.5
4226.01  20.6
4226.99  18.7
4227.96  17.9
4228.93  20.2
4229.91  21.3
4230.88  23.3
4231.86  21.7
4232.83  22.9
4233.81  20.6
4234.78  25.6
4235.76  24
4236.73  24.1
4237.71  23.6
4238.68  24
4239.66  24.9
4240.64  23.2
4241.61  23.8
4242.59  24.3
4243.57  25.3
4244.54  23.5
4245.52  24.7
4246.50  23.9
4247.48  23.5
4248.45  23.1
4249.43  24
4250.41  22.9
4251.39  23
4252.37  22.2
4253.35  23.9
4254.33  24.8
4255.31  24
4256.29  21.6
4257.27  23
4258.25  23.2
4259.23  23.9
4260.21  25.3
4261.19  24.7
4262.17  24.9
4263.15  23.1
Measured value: 1.8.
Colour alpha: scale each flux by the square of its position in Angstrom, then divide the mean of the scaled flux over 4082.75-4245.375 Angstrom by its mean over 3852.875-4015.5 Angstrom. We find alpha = 1.64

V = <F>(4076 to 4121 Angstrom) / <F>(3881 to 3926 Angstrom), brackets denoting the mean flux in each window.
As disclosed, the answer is 1.5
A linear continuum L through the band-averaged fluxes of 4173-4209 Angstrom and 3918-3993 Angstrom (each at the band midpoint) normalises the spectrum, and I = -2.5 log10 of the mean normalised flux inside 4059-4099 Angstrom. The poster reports -0.19 mag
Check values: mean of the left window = 13.8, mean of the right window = 21.9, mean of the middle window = 21.5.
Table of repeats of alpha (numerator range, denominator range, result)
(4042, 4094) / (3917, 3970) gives 1.85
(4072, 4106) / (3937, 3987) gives 1.61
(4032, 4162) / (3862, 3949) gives 1.79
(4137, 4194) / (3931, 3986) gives 1.77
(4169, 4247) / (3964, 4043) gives 1.25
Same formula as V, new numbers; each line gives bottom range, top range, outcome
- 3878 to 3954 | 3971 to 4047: 1.55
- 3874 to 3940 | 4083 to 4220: 1.64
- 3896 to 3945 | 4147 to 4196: 1.60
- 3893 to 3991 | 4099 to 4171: 1.47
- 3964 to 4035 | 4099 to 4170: 1.08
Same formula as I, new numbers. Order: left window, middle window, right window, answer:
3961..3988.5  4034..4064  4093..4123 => -0.21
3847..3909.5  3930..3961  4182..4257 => 0.16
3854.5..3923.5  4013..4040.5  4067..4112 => -0.19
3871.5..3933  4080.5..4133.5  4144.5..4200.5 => -0.11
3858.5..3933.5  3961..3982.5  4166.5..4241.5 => 0.23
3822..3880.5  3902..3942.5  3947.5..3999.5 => 0.07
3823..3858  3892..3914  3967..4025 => -0.12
